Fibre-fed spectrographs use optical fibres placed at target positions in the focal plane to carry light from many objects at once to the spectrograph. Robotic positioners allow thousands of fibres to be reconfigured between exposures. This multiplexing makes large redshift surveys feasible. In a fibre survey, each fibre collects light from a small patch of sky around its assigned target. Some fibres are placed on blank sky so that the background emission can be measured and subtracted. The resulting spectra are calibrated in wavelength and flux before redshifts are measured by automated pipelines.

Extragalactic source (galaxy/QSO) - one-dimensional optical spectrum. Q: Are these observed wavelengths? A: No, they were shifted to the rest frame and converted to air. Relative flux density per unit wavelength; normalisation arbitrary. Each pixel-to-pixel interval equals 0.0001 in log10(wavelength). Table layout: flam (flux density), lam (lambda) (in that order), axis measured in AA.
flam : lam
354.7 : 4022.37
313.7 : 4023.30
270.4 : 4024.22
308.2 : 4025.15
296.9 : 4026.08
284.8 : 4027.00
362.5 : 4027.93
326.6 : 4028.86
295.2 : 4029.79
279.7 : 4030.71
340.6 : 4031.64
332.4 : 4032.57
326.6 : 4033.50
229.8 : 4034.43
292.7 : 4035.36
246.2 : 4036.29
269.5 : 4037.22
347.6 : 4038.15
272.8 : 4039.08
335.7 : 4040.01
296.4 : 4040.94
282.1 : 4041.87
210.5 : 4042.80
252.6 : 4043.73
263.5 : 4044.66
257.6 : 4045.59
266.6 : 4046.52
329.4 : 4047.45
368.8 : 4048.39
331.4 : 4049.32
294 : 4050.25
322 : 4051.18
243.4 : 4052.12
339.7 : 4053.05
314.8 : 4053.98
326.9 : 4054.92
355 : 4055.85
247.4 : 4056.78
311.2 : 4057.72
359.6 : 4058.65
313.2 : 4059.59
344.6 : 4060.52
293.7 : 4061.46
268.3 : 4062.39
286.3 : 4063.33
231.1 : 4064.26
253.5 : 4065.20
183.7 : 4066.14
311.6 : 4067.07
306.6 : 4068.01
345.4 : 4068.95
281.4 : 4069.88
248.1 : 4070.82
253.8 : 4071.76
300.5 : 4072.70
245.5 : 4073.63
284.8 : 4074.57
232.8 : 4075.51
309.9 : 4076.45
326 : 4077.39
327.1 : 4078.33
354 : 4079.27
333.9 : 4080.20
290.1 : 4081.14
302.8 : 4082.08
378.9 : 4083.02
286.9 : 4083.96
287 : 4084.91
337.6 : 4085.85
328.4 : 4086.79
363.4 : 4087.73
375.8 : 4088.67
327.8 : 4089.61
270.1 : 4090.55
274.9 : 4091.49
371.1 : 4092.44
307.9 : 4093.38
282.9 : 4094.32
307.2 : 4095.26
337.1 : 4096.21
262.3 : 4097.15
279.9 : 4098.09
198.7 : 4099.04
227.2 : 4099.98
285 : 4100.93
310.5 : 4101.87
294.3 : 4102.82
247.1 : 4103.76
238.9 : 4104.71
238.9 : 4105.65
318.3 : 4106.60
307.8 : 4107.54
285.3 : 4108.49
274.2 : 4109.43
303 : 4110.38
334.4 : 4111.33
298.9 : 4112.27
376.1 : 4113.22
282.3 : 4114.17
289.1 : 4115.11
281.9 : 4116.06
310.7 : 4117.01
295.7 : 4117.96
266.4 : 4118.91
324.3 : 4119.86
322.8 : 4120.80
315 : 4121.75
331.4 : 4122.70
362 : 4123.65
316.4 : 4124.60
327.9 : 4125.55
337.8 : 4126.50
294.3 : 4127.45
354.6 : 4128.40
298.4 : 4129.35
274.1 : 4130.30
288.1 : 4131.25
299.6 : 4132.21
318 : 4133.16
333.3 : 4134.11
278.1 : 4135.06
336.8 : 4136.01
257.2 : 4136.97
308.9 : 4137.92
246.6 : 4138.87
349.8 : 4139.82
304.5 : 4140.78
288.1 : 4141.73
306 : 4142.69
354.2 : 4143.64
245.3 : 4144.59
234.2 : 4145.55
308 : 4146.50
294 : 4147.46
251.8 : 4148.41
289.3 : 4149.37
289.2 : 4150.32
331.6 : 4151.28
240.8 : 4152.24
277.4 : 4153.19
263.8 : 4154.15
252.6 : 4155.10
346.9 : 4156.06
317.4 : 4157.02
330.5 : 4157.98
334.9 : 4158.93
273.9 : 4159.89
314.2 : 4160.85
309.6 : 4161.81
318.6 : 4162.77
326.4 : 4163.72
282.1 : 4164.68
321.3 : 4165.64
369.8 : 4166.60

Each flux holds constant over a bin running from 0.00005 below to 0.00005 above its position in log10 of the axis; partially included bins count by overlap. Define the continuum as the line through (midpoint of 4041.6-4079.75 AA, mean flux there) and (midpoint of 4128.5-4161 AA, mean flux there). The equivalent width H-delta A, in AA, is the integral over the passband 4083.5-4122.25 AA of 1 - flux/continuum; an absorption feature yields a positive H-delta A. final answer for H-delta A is -0.56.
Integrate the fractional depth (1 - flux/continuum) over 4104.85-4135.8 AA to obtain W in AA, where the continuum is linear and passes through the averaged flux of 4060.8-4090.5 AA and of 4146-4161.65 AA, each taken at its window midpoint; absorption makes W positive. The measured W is -1.1 AA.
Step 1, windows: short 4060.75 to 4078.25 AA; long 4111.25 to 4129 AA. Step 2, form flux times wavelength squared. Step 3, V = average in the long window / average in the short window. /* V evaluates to 1.17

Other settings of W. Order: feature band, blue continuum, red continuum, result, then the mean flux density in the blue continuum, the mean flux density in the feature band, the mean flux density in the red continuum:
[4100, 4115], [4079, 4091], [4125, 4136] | 1.3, 326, 291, 311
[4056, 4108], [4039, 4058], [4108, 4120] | 0.7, 297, 295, 301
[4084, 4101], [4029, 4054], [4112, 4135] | 0.2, 294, 301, 312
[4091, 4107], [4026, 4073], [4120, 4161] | 1.0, 295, 281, 302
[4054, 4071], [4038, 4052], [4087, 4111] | -0.1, 293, 294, 292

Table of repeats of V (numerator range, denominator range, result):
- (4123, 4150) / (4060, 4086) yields 1.06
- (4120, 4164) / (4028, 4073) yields 1.08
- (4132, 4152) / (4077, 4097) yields 0.94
